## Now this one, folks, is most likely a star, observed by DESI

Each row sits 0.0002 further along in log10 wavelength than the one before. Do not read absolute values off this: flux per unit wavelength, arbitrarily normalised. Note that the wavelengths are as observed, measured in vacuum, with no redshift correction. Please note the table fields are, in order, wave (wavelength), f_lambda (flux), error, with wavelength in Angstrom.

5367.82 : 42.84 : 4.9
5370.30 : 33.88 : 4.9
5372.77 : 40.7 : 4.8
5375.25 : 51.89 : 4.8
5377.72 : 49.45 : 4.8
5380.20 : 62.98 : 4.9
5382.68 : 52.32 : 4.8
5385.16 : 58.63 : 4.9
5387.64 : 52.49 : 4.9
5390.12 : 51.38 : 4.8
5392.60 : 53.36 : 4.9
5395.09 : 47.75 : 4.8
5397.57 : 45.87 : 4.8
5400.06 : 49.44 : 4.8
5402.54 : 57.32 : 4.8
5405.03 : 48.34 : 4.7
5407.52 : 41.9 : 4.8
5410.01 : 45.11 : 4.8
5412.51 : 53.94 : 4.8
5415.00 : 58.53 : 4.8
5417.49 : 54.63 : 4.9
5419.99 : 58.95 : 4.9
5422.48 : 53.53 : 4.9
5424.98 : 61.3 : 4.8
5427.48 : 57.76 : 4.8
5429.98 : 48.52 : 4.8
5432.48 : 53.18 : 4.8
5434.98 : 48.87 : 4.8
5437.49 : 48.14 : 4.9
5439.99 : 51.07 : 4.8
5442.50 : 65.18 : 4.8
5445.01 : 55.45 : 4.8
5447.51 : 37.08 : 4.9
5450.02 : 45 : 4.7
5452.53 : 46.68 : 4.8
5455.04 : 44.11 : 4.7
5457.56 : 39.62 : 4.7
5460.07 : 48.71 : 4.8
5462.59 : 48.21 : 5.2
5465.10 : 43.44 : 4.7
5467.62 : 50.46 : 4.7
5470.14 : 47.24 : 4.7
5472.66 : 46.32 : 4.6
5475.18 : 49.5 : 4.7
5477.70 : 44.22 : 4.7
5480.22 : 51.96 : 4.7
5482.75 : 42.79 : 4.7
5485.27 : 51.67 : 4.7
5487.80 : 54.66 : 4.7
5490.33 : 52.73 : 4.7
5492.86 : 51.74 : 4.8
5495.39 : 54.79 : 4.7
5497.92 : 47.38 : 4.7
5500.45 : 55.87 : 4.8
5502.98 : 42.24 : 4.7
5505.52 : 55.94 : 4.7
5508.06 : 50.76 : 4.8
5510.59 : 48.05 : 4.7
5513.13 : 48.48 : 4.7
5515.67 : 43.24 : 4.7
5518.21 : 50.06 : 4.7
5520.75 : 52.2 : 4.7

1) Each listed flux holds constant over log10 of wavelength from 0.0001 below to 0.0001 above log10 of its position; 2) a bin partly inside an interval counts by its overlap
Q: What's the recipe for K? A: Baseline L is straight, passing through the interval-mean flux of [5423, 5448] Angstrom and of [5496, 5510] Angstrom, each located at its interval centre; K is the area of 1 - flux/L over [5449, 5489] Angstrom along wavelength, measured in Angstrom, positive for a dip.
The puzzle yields 3.60 Angstrom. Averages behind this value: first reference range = 53.2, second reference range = 50.5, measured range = 47.2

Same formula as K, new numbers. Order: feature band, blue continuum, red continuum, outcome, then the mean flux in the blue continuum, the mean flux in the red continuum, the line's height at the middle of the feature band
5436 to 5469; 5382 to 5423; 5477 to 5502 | 2.17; 51.9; 50.8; 51.3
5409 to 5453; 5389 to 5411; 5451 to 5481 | -4.26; 49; 46.6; 47.9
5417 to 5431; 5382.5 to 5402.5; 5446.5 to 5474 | -2.08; 51.7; 45.3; 48.7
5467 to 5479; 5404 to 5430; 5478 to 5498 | 0.92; 53.2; 50.8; 51.3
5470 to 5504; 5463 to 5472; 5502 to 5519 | -1.36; 47.1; 48.4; 47.7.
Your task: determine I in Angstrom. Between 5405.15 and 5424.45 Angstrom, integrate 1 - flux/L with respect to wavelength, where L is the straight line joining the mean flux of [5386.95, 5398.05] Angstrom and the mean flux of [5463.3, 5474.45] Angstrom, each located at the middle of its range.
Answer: -1.2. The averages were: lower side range 50.4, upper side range 47.1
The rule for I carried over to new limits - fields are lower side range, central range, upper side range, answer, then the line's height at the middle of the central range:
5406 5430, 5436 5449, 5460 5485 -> -0.1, 50.8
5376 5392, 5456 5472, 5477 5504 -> 1.6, 51.3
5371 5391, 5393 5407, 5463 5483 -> 0.4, 51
